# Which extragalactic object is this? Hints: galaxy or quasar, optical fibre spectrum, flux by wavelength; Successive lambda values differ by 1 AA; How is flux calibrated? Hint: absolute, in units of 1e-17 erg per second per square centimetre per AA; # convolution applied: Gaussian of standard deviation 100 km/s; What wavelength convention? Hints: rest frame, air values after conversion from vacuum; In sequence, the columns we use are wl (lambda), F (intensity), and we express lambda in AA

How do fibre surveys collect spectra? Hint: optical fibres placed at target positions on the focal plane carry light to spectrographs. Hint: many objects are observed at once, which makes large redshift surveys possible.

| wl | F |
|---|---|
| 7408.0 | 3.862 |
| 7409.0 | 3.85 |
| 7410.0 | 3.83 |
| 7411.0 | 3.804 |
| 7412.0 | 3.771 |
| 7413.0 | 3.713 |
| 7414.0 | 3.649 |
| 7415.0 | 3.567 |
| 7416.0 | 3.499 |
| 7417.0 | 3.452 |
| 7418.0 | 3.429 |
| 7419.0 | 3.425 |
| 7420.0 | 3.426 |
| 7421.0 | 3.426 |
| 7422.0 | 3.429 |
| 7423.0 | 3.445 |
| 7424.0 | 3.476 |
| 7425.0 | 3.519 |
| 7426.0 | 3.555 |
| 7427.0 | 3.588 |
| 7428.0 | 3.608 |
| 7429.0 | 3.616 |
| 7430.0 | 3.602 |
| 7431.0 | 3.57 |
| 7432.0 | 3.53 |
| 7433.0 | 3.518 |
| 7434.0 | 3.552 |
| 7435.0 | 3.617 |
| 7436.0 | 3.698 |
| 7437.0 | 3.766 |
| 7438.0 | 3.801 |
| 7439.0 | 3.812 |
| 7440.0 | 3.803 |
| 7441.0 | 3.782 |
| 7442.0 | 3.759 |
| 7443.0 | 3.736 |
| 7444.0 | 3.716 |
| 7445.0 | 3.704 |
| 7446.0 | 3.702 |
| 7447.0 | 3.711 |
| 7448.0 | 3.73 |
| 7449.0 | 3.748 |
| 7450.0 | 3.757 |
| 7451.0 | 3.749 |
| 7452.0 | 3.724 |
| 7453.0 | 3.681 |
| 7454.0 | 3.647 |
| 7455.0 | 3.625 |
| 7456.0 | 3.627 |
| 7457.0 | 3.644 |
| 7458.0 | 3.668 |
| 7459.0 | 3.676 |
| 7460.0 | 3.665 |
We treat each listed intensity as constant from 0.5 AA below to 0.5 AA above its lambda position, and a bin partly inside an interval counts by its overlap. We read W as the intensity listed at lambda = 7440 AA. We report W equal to 3.803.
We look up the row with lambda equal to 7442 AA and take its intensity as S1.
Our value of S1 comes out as 3.759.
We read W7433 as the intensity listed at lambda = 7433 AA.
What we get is 3.518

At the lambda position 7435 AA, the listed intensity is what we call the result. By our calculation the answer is 3.617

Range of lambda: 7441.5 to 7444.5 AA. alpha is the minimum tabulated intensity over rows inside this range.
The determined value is 3.716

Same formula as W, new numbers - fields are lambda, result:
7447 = 3.711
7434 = 3.552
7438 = 3.801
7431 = 3.57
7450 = 3.757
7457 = 3.644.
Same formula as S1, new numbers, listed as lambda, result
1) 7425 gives 3.519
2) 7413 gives 3.713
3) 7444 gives 3.716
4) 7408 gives 3.862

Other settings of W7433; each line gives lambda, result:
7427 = 3.588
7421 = 3.426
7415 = 3.567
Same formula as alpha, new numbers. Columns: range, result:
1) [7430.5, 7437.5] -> 3.518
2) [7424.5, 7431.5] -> 3.519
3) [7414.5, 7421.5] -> 3.425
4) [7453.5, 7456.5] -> 3.625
